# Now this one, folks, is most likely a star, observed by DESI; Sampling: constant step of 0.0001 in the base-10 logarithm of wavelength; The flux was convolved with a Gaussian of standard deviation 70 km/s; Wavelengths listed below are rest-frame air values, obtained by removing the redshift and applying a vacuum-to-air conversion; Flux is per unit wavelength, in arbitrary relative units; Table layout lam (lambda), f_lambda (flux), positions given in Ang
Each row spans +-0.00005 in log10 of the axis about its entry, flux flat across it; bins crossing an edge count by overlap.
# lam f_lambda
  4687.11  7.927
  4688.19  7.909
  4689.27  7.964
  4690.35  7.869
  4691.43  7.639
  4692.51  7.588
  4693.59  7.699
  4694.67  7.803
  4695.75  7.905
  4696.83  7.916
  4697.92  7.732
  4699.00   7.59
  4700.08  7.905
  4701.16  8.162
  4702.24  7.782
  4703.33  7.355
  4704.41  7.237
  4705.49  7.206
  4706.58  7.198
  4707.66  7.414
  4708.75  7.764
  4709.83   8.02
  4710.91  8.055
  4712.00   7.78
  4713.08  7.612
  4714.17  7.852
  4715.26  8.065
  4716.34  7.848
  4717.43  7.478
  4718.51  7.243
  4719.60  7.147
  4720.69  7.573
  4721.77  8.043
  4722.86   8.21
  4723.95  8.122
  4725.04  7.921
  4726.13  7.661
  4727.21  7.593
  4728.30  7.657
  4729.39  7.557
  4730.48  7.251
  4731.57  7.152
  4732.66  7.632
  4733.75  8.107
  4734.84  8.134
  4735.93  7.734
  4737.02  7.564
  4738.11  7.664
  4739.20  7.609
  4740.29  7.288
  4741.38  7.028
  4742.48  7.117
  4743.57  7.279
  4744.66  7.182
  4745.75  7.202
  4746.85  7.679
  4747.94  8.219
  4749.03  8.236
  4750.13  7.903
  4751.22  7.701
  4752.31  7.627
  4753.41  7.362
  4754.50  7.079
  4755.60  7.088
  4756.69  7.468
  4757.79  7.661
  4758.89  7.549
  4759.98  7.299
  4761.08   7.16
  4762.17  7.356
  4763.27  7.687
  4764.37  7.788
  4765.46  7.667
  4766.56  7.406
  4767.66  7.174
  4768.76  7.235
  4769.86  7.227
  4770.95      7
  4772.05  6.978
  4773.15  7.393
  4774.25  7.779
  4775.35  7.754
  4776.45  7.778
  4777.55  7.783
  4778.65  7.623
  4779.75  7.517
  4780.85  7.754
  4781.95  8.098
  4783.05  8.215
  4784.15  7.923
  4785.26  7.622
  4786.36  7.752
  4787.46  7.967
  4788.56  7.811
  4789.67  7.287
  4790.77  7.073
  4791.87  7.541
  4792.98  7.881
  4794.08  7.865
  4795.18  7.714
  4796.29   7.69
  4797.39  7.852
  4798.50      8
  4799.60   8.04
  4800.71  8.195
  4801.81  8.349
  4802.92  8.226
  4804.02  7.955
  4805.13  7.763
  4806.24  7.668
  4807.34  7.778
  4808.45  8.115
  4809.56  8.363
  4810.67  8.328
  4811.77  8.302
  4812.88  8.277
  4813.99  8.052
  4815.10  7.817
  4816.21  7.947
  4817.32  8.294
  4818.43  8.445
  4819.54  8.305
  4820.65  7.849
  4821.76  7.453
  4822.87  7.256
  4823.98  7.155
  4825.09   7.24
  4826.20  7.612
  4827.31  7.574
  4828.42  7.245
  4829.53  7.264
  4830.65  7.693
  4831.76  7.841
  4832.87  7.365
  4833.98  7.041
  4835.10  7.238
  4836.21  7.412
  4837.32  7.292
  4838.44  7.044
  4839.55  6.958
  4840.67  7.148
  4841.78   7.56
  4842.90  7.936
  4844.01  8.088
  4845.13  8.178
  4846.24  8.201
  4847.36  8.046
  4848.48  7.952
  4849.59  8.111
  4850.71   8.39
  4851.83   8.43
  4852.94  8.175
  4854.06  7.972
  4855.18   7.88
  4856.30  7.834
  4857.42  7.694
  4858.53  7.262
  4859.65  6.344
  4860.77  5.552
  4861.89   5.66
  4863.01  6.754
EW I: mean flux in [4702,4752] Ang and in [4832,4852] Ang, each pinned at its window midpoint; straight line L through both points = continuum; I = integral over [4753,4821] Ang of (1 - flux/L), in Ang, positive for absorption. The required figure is -0.8 Ang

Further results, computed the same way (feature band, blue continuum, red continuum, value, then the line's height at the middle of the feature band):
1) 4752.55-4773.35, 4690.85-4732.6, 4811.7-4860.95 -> 0.9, 7.67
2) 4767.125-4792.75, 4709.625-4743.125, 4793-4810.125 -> 1.0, 7.88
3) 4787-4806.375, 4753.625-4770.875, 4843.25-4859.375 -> -0.5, 7.62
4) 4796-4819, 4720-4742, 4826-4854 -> -1.2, 7.68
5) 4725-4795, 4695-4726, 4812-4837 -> 1.1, 7.69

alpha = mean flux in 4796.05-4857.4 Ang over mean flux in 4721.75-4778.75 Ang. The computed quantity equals 1.04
